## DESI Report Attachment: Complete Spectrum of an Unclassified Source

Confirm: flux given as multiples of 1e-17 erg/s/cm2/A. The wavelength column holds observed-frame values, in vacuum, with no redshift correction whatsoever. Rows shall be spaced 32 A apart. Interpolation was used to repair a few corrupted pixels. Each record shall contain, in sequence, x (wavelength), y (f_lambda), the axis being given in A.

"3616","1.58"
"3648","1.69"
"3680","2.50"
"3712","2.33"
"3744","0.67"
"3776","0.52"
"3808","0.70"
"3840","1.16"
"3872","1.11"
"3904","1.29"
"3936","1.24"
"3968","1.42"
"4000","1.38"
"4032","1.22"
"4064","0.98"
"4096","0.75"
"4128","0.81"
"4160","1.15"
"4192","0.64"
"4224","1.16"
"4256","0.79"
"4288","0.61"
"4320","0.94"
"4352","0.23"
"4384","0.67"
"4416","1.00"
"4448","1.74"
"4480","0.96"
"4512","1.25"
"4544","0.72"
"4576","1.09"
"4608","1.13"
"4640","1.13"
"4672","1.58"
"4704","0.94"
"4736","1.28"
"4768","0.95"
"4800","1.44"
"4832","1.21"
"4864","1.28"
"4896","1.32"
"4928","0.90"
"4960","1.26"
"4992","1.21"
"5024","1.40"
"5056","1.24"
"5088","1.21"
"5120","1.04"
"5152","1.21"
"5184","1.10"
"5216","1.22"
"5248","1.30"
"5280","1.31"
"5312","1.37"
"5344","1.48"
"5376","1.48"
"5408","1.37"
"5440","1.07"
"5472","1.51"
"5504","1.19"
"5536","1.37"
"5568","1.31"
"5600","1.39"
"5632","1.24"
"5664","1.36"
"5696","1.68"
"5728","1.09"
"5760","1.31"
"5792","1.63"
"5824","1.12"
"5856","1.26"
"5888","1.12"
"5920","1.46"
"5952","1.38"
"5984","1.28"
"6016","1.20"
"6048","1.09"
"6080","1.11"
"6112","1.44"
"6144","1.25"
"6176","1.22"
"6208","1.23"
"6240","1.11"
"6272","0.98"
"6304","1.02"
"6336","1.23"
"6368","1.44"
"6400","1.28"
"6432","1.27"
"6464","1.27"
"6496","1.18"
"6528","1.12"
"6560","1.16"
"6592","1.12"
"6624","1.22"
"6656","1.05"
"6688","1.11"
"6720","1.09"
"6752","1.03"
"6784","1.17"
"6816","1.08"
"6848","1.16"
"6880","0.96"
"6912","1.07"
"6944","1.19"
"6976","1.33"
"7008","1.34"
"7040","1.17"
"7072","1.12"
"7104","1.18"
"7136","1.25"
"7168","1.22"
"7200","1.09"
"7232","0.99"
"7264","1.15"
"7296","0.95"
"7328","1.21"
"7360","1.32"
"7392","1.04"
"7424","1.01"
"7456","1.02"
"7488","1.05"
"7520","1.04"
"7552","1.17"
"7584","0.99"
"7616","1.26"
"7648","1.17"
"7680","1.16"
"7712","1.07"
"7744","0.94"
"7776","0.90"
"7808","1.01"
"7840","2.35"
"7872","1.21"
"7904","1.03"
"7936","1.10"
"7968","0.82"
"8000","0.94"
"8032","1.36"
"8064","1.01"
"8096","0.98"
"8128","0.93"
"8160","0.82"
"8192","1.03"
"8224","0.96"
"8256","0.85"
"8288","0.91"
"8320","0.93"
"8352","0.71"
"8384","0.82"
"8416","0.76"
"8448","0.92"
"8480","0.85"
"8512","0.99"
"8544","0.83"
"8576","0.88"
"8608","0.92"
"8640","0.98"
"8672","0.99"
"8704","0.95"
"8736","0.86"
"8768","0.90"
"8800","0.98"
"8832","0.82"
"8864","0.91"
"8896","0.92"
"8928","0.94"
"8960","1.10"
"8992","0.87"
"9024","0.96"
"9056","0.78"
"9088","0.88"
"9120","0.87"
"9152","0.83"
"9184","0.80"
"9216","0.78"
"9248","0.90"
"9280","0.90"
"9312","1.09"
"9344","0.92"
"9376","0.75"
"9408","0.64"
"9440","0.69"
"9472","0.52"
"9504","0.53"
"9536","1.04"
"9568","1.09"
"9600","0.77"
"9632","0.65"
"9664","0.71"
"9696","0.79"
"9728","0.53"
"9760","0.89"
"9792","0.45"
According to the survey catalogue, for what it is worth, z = 0.196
